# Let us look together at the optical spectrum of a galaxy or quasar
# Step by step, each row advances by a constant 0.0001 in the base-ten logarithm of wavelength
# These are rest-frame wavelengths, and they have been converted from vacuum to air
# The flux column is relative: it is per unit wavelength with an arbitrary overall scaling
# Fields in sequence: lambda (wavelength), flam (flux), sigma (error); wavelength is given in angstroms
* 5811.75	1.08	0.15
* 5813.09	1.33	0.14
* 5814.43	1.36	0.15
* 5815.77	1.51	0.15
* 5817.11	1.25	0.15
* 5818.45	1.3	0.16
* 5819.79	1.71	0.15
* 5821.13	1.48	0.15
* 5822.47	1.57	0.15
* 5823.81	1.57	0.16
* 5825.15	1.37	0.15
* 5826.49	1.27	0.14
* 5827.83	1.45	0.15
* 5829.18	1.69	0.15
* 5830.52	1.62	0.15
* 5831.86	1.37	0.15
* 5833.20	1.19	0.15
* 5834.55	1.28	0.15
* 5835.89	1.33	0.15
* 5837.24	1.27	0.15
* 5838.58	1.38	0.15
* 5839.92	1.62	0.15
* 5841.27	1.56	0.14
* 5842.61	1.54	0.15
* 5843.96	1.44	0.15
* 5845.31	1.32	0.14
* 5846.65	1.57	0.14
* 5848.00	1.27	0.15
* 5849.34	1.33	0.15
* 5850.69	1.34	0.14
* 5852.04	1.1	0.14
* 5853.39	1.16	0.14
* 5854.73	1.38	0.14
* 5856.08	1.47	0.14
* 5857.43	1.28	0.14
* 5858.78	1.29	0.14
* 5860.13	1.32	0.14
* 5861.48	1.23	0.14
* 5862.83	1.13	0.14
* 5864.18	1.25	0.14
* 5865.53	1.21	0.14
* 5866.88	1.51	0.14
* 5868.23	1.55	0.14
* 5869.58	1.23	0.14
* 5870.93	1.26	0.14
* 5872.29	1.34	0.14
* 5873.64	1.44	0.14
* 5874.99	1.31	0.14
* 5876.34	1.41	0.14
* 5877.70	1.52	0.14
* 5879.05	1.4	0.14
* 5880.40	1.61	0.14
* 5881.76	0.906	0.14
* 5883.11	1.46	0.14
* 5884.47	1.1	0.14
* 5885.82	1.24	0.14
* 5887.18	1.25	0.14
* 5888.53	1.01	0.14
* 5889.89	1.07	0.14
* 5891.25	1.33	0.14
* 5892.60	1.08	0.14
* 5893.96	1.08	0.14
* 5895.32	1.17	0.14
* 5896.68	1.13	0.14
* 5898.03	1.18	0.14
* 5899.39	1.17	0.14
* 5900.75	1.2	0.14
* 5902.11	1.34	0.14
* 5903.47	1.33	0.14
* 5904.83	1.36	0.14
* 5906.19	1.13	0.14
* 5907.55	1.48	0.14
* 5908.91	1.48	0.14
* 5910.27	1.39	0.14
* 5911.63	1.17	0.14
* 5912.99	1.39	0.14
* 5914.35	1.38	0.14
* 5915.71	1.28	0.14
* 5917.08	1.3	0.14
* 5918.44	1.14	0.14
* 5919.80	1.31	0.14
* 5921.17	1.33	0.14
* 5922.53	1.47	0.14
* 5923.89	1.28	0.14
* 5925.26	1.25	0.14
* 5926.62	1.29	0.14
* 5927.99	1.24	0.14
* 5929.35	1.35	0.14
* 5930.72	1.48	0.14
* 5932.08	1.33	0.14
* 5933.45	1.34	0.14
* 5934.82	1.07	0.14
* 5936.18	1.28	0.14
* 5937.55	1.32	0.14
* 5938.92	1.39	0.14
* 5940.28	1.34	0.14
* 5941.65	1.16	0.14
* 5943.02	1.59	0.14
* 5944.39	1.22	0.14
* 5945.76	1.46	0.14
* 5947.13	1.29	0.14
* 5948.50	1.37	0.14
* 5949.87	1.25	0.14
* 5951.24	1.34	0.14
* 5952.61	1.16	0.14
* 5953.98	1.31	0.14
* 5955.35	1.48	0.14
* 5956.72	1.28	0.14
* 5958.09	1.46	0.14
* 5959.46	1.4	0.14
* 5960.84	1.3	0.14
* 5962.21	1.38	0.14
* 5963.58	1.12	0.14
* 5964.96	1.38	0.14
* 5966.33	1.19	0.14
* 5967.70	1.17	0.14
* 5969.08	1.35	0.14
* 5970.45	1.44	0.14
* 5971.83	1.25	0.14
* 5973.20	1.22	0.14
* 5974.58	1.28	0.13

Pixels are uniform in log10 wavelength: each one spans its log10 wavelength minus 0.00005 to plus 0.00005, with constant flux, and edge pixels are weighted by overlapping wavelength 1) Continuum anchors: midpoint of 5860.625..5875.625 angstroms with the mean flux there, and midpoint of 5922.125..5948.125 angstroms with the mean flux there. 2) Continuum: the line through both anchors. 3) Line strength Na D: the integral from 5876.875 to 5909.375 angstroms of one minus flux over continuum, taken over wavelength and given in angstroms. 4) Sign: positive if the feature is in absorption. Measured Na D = 1.66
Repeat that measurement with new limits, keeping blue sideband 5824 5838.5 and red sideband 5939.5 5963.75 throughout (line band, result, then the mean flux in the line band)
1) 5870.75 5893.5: 1.49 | 1.28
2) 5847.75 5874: 1.38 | 1.3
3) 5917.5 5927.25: 0.37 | 1.3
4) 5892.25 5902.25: 1.44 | 1.16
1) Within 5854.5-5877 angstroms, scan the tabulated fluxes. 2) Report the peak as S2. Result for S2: 1.55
